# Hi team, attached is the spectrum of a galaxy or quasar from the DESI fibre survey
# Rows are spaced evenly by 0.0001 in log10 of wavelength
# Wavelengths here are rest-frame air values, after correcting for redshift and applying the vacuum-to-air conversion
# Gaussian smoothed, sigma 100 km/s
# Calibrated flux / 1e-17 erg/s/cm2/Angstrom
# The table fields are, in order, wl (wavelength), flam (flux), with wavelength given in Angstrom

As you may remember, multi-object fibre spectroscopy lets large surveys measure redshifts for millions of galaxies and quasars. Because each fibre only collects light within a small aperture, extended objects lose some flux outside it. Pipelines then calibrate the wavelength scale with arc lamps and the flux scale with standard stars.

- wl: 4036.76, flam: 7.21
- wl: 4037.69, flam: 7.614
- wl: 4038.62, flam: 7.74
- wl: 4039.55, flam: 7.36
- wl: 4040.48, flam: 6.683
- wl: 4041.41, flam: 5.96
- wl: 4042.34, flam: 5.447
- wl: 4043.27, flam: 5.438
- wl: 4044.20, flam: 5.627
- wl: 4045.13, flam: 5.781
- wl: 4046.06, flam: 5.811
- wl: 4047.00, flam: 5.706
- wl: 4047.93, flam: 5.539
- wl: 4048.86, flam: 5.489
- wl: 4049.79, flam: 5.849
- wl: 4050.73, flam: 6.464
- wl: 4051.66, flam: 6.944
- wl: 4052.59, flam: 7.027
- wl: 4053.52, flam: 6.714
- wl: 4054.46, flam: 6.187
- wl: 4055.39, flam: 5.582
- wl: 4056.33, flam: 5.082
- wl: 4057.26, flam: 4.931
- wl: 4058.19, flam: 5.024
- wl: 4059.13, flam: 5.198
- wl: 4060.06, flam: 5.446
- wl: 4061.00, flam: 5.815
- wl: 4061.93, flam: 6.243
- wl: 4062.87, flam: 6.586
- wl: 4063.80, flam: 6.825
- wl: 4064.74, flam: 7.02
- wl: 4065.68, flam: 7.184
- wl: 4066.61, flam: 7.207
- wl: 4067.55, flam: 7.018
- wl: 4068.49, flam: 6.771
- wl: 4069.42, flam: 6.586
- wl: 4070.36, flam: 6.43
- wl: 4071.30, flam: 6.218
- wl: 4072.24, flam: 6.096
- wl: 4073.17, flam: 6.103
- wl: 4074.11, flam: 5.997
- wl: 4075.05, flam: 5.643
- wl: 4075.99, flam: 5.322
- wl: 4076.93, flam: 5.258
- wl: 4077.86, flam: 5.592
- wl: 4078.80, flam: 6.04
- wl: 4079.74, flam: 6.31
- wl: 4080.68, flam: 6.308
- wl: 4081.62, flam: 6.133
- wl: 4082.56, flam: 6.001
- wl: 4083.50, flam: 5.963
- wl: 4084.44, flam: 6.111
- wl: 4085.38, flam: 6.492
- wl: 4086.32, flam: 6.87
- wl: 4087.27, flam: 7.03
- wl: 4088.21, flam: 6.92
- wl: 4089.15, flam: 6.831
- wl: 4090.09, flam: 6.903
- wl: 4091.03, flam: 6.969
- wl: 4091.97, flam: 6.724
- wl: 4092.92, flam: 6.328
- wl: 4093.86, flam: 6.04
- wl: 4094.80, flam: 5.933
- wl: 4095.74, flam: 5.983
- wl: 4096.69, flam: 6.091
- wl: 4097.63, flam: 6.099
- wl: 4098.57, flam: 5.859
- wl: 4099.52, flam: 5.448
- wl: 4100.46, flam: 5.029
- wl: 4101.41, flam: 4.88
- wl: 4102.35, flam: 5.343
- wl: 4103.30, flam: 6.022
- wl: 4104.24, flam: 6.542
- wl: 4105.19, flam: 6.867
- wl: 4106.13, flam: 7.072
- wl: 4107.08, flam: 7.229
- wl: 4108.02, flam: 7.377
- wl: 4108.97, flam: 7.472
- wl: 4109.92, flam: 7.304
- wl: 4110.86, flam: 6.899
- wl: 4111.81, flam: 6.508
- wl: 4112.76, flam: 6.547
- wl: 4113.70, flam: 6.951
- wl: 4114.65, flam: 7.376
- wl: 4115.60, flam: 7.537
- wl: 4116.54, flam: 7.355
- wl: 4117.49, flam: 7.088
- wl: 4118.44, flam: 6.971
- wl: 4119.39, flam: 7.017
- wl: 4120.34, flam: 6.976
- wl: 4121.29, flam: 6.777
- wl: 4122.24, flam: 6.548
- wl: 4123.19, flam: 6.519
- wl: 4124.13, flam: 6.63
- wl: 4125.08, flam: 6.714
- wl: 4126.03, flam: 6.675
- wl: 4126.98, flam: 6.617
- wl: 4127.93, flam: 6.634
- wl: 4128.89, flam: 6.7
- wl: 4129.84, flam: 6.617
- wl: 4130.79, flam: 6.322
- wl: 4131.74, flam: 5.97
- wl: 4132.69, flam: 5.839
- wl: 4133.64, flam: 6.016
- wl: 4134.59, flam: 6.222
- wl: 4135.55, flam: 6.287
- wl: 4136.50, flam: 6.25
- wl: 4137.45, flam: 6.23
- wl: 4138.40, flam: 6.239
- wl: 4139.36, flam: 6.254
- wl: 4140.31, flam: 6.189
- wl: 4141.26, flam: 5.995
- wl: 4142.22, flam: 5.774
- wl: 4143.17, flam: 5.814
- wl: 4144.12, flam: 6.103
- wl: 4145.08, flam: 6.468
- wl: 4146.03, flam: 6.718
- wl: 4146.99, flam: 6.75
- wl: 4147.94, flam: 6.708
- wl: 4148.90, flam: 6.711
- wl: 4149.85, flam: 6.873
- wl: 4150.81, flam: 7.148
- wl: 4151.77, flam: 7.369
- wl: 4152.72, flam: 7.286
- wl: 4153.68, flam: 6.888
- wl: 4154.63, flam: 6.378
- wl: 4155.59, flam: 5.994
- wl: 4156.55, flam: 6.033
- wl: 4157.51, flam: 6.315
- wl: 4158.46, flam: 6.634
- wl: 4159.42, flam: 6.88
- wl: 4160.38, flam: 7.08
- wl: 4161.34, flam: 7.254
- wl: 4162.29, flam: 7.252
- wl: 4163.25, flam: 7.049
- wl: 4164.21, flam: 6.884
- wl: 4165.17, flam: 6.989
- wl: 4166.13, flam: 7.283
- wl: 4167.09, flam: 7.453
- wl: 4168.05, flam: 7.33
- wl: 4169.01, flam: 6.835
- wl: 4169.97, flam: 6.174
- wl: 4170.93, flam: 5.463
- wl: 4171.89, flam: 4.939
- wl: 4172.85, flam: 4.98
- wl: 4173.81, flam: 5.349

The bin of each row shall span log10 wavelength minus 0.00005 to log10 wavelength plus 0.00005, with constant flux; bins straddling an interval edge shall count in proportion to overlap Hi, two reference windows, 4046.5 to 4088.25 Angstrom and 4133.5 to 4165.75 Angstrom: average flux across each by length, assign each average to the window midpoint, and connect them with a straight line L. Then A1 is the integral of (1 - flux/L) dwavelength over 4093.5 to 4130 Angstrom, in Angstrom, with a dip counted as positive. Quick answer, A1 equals -1.1 Angstrom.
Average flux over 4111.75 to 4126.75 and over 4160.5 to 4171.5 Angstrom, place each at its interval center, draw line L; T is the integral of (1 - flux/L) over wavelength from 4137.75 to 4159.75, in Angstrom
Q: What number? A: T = 1.27 Angstrom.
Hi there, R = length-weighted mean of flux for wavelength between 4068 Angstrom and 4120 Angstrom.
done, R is 6.42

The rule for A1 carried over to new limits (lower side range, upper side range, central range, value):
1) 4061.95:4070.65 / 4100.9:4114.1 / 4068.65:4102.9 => 3.2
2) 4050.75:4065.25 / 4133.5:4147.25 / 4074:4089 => -0.1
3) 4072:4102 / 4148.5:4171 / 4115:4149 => 0.2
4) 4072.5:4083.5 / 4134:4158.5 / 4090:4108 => -0.4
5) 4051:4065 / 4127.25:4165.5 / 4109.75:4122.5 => -1.3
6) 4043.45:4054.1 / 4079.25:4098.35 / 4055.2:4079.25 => 0.6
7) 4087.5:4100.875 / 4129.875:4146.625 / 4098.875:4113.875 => -0.5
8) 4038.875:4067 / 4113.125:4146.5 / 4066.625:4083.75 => 0.2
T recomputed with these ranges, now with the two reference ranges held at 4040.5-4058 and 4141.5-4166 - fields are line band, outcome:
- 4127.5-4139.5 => 0.5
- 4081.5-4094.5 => -0.7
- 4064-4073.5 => -1.0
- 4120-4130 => -0.3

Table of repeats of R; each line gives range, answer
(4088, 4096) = 6.52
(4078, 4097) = 6.39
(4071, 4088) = 6.09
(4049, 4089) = 6.2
